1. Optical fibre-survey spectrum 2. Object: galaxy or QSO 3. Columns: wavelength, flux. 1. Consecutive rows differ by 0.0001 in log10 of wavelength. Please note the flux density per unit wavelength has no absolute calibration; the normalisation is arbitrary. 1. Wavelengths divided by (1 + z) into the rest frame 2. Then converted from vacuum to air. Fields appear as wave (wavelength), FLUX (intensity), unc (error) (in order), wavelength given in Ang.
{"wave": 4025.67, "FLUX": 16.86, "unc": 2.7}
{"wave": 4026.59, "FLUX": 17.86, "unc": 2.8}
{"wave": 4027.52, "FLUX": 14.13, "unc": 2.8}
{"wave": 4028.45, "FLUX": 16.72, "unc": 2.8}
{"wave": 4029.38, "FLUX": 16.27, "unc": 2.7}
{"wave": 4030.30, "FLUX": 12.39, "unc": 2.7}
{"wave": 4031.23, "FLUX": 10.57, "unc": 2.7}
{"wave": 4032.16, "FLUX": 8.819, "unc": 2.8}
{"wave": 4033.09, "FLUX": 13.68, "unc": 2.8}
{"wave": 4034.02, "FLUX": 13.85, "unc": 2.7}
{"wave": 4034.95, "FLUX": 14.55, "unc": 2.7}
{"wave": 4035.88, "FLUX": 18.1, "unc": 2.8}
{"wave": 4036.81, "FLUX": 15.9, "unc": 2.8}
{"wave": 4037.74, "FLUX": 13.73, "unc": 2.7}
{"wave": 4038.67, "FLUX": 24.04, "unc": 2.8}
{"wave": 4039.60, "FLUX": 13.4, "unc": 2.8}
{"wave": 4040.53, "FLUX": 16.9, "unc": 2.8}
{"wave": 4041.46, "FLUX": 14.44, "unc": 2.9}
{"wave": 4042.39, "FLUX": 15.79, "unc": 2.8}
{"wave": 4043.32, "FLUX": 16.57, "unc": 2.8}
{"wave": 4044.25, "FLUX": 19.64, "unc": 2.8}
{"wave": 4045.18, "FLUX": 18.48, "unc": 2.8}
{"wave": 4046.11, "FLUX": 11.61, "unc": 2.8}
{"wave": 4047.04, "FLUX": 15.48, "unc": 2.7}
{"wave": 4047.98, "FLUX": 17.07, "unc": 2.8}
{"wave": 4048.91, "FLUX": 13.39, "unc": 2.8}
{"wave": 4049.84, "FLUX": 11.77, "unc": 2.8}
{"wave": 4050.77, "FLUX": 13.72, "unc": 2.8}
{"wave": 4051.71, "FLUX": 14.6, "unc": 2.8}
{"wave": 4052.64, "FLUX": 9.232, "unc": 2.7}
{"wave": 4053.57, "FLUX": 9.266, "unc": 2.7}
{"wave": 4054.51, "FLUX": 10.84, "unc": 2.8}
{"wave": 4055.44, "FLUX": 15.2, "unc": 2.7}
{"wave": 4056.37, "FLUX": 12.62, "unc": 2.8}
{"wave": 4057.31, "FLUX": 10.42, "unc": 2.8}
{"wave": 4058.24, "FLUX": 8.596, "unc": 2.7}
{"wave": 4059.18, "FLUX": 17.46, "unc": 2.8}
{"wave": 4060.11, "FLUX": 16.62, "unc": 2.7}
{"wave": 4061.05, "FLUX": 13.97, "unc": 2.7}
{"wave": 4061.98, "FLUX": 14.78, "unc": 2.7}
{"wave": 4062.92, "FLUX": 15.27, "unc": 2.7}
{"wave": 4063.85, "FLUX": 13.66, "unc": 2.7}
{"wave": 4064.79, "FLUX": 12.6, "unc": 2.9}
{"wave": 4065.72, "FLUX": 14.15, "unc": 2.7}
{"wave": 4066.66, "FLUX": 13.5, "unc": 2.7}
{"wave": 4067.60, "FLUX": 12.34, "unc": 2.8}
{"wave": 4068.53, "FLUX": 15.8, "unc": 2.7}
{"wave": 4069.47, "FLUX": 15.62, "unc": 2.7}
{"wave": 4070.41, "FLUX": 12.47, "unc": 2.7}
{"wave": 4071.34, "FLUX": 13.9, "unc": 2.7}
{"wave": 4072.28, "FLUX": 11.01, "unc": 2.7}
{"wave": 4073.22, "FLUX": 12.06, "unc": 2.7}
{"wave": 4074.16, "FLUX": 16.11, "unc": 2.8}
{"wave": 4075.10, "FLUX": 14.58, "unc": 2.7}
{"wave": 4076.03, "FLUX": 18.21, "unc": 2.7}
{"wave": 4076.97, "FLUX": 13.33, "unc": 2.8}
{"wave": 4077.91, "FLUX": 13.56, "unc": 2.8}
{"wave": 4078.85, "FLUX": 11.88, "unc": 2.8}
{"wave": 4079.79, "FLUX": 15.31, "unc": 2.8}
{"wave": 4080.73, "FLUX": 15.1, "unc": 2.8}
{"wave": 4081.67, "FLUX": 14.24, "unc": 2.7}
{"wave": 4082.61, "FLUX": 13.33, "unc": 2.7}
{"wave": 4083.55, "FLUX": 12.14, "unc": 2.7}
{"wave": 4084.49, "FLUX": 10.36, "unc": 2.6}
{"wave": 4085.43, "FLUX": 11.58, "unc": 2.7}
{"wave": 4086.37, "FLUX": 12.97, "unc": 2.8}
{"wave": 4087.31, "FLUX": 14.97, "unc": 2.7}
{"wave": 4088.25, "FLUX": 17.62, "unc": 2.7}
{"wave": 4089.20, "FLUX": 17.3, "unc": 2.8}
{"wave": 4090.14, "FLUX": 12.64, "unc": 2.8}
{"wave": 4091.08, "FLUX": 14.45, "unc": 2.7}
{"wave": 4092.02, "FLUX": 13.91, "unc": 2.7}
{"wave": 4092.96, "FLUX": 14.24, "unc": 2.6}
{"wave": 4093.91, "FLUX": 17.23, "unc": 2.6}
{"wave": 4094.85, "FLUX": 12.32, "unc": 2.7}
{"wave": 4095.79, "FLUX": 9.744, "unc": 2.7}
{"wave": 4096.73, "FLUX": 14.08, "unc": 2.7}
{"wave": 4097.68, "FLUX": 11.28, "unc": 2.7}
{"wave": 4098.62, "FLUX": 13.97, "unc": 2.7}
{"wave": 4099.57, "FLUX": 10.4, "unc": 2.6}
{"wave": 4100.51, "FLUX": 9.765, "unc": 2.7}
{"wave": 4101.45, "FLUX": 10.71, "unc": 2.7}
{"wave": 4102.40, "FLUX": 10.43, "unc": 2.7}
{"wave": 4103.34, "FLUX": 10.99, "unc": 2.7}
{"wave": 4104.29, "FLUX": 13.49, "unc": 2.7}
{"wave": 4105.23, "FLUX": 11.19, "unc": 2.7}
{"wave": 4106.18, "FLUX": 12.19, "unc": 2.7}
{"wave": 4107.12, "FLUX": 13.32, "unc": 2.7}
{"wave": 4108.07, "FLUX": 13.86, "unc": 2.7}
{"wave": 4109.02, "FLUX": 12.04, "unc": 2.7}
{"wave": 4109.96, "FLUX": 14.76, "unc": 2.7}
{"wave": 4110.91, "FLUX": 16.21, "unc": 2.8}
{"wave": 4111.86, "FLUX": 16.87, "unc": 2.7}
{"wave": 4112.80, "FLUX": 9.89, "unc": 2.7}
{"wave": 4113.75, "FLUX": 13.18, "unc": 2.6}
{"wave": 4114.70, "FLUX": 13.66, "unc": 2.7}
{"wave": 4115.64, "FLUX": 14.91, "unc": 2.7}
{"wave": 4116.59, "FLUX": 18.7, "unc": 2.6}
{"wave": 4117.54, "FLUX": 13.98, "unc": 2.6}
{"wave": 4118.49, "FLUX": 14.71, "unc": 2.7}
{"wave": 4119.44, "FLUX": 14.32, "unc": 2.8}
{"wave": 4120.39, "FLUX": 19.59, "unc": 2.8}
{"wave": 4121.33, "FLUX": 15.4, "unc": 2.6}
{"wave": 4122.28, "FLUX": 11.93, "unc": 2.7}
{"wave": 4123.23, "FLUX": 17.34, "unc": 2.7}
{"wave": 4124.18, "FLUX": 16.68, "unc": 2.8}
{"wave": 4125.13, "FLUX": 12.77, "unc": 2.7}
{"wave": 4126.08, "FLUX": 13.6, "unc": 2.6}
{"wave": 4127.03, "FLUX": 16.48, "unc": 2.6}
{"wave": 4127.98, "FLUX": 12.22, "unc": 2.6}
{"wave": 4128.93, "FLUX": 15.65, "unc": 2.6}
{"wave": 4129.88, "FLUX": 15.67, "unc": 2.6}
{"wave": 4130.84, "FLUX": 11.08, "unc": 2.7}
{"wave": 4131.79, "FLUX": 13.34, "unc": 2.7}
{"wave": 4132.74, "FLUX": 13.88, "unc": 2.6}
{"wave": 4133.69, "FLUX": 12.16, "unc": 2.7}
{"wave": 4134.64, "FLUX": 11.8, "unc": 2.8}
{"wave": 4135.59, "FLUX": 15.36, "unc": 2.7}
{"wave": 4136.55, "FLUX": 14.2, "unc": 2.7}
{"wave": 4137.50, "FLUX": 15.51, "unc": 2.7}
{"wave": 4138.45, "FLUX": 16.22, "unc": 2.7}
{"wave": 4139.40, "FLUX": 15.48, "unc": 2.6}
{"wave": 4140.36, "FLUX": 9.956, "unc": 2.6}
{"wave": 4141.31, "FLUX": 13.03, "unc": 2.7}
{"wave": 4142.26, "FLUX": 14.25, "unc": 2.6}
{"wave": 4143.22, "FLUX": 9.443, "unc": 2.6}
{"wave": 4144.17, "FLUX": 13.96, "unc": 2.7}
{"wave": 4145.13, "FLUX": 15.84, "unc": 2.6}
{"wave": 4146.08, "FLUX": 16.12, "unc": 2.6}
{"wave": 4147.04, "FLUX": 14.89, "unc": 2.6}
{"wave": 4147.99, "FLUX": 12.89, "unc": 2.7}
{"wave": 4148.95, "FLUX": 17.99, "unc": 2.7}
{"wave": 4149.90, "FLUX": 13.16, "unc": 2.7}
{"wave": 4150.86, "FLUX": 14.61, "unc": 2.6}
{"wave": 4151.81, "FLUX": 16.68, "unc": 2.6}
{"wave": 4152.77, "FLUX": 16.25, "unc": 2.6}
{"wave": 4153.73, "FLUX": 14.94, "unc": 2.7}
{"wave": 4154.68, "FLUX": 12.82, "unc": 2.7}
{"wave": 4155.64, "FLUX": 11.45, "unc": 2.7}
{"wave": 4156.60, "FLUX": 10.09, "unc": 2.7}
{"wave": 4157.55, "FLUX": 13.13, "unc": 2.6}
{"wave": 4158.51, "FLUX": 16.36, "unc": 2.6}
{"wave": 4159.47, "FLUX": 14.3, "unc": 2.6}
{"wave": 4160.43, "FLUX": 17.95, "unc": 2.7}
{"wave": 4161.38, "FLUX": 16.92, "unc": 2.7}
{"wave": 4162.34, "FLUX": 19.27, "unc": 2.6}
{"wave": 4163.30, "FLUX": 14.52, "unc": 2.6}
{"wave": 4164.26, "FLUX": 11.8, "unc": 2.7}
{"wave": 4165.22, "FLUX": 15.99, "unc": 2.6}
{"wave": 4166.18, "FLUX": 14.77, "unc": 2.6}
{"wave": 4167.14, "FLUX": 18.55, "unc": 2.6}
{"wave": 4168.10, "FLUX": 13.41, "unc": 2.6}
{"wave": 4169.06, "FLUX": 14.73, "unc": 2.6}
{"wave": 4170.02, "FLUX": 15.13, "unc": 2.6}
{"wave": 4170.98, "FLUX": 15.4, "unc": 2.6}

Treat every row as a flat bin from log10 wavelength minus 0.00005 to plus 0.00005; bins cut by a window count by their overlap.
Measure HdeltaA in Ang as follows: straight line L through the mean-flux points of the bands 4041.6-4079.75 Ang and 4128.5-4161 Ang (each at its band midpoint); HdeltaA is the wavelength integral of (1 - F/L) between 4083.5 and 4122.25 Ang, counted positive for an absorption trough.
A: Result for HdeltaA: 1.4 Ang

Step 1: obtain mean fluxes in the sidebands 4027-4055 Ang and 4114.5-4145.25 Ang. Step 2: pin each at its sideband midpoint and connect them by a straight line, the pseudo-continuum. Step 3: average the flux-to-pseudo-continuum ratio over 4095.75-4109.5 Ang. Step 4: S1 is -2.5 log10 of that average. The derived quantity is 0.21 mag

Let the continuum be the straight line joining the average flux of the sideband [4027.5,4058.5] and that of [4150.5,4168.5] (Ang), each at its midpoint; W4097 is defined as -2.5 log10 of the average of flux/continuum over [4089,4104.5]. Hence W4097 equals 0.15 mag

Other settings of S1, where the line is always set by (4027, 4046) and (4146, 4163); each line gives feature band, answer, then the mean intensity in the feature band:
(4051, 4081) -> 0.13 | 13.6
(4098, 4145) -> 0.10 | 13.7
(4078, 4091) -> 0.10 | 13.8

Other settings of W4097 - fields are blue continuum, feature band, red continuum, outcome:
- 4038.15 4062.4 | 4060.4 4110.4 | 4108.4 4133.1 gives 0.08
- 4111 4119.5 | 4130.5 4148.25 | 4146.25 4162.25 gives 0.08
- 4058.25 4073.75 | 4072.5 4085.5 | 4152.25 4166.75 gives 0.02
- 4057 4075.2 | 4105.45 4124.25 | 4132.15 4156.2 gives -0.05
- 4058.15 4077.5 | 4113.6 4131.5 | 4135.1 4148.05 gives -0.05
